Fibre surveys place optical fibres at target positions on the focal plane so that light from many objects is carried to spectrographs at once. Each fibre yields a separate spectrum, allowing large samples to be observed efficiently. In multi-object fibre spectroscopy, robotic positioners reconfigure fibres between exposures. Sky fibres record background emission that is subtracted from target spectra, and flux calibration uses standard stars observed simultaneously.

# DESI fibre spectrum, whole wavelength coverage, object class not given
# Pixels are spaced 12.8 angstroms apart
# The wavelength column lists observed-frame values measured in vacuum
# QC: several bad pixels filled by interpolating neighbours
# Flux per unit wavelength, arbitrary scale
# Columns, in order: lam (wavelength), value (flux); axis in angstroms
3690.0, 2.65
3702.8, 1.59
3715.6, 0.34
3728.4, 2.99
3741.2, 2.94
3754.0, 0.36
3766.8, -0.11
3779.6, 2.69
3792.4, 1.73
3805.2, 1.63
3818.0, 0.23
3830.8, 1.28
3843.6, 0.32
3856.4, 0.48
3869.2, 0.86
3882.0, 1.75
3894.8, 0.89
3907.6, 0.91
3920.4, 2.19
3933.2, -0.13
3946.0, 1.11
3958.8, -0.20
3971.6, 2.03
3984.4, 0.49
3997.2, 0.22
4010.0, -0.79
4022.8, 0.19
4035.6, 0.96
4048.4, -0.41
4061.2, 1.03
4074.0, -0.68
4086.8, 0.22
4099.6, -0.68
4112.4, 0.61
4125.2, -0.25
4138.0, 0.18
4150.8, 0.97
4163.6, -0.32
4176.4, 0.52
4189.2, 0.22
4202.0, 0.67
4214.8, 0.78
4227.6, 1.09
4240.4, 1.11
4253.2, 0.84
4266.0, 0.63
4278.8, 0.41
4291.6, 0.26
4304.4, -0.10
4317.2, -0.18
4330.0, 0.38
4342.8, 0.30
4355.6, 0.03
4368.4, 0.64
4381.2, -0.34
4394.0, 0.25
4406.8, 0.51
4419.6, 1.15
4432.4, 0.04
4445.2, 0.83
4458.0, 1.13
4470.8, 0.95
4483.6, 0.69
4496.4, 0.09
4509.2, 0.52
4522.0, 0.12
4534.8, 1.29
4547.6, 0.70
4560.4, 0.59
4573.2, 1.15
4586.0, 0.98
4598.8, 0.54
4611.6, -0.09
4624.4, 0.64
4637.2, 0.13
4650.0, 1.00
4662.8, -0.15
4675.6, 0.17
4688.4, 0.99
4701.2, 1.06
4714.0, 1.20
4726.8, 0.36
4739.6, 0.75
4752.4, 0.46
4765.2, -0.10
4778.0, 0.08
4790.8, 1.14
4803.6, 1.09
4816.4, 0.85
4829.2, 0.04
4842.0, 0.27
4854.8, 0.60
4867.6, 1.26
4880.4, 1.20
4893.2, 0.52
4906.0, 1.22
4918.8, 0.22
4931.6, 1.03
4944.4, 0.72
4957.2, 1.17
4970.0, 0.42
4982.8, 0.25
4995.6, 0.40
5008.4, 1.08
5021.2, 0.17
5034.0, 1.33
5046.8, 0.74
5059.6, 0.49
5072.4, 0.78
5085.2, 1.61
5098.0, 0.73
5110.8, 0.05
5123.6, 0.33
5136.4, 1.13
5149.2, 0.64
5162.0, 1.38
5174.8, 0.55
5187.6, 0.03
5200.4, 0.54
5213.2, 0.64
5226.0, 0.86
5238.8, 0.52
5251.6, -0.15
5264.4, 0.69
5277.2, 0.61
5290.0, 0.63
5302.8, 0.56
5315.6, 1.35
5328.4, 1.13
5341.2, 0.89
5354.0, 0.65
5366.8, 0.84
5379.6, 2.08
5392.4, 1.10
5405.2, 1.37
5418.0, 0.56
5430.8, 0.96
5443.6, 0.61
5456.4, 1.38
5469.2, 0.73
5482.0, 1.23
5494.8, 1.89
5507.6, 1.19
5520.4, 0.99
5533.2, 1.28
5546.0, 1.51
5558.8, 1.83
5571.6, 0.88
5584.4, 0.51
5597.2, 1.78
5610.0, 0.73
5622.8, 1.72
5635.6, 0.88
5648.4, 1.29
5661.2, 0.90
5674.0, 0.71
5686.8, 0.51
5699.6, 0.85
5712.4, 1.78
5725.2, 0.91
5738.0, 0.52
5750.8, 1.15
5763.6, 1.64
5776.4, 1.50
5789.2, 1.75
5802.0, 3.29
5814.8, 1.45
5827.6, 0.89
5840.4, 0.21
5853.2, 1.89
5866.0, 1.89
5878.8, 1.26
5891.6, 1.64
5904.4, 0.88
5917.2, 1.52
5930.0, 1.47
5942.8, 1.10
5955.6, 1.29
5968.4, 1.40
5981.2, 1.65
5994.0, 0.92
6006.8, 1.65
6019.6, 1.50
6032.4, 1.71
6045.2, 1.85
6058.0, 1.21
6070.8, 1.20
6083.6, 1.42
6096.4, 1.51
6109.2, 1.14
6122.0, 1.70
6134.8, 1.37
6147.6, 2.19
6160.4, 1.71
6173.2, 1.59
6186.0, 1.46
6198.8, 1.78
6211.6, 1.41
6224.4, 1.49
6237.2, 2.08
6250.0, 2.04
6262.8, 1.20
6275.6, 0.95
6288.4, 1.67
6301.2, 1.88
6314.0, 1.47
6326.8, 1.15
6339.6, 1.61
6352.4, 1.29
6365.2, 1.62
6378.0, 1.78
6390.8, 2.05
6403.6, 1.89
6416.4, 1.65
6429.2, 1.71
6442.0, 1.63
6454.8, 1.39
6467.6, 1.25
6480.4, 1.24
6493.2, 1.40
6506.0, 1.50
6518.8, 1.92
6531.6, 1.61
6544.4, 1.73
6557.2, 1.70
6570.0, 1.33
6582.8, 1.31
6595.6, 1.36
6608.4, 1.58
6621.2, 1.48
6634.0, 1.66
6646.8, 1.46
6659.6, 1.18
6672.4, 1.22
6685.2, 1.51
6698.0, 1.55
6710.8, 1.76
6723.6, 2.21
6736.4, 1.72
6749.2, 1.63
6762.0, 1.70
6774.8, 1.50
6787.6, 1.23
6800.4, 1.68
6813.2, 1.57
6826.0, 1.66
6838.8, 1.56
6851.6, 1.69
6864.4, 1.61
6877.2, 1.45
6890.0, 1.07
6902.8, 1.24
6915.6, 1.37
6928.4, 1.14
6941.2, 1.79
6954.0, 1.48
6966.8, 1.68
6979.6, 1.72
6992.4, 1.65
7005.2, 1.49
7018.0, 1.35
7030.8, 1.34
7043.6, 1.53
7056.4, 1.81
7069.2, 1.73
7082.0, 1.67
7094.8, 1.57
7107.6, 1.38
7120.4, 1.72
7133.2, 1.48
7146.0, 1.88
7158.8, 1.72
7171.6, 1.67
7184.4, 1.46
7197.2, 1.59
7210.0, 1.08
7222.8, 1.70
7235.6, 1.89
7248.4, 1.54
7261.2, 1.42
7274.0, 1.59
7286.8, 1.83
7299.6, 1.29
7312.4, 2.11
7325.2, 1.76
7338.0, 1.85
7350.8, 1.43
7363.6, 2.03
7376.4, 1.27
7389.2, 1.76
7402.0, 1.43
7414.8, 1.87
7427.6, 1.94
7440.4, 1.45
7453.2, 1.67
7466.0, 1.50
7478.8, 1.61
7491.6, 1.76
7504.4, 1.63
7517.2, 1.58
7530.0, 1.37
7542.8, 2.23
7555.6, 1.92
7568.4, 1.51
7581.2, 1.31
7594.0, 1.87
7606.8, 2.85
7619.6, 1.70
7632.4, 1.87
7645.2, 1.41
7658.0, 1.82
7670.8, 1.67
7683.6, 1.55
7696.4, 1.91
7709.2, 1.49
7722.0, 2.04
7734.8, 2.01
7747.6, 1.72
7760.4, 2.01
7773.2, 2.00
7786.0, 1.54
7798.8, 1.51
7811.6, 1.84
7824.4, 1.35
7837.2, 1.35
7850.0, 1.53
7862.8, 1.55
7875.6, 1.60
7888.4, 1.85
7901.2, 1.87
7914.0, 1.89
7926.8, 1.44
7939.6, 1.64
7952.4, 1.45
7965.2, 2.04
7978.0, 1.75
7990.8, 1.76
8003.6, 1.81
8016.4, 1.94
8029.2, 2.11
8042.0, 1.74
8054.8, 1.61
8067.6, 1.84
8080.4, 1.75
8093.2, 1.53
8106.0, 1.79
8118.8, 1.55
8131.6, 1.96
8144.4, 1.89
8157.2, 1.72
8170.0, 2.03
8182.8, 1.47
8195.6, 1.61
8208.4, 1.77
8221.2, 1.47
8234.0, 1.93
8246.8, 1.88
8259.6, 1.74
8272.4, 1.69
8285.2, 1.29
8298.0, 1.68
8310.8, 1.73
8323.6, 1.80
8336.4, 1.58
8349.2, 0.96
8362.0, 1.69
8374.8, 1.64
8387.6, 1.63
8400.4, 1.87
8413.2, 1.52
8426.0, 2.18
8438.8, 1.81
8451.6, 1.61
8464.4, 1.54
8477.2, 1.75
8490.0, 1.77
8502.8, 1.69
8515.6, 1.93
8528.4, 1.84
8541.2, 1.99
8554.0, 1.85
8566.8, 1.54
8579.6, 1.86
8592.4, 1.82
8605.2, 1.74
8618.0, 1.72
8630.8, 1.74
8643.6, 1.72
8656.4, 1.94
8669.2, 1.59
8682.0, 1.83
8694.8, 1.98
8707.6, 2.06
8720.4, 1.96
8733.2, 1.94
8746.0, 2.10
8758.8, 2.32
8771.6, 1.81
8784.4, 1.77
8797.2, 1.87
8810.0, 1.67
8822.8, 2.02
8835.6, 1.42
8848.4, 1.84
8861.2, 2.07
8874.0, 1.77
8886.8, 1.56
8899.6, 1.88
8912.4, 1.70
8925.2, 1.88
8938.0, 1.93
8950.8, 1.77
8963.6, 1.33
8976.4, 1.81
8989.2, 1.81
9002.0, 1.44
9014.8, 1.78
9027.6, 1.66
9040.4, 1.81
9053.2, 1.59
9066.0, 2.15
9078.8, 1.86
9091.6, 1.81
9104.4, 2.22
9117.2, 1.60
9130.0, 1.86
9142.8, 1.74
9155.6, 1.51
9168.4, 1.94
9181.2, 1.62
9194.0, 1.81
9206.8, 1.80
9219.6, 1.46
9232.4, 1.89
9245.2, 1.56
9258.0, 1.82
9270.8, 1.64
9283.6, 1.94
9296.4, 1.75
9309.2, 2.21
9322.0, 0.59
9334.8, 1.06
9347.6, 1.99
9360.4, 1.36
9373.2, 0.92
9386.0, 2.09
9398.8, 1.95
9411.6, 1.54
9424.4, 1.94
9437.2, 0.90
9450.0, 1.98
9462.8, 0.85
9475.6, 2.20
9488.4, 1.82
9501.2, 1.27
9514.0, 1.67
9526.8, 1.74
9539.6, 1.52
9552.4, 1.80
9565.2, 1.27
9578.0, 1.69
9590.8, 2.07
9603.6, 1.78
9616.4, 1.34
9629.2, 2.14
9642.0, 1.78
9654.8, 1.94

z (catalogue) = 0.333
